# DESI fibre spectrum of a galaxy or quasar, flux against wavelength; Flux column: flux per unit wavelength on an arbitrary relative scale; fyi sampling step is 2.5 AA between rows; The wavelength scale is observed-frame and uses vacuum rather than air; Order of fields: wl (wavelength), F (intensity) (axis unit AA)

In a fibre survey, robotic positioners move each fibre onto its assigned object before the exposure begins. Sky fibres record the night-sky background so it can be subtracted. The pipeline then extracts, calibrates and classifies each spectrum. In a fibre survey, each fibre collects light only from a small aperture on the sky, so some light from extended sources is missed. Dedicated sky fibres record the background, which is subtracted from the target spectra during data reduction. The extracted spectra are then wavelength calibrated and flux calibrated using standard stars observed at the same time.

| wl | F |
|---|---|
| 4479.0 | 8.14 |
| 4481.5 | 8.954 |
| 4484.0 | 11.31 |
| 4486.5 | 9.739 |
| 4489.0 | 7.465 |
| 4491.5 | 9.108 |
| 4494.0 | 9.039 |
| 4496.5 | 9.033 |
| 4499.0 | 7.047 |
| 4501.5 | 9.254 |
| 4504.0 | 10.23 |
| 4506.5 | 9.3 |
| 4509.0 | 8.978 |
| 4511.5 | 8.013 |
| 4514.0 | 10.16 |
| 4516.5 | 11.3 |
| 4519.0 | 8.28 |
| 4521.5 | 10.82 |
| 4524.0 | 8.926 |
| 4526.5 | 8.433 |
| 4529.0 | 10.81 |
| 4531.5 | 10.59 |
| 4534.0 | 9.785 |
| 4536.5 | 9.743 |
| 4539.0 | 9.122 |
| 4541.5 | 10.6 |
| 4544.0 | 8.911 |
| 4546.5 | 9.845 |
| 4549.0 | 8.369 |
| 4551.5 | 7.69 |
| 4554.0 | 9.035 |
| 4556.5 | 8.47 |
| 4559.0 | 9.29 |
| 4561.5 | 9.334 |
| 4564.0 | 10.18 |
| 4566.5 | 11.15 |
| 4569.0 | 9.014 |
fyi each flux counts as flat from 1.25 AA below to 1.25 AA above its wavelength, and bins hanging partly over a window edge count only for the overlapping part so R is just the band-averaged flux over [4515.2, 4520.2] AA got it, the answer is 9.81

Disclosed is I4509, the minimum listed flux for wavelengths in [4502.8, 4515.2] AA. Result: 8.013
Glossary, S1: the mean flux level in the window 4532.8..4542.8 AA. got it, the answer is 9.81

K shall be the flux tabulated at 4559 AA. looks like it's 9.29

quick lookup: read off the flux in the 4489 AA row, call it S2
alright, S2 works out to 7.465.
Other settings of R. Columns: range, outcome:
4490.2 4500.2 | 8.56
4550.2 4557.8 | 8.4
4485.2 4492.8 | 8.79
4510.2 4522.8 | 9.71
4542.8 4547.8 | 9.37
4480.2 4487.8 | 9.97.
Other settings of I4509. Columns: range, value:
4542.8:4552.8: 7.69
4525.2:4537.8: 8.433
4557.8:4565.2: 9.29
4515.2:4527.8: 8.28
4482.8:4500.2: 7.047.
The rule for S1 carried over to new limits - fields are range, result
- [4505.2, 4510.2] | 9.15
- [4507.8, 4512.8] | 8.51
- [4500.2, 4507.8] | 9.57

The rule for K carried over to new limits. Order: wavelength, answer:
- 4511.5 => 8.013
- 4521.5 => 10.82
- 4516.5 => 11.3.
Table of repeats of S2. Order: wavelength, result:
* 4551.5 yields 7.69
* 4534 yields 9.785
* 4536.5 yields 9.743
